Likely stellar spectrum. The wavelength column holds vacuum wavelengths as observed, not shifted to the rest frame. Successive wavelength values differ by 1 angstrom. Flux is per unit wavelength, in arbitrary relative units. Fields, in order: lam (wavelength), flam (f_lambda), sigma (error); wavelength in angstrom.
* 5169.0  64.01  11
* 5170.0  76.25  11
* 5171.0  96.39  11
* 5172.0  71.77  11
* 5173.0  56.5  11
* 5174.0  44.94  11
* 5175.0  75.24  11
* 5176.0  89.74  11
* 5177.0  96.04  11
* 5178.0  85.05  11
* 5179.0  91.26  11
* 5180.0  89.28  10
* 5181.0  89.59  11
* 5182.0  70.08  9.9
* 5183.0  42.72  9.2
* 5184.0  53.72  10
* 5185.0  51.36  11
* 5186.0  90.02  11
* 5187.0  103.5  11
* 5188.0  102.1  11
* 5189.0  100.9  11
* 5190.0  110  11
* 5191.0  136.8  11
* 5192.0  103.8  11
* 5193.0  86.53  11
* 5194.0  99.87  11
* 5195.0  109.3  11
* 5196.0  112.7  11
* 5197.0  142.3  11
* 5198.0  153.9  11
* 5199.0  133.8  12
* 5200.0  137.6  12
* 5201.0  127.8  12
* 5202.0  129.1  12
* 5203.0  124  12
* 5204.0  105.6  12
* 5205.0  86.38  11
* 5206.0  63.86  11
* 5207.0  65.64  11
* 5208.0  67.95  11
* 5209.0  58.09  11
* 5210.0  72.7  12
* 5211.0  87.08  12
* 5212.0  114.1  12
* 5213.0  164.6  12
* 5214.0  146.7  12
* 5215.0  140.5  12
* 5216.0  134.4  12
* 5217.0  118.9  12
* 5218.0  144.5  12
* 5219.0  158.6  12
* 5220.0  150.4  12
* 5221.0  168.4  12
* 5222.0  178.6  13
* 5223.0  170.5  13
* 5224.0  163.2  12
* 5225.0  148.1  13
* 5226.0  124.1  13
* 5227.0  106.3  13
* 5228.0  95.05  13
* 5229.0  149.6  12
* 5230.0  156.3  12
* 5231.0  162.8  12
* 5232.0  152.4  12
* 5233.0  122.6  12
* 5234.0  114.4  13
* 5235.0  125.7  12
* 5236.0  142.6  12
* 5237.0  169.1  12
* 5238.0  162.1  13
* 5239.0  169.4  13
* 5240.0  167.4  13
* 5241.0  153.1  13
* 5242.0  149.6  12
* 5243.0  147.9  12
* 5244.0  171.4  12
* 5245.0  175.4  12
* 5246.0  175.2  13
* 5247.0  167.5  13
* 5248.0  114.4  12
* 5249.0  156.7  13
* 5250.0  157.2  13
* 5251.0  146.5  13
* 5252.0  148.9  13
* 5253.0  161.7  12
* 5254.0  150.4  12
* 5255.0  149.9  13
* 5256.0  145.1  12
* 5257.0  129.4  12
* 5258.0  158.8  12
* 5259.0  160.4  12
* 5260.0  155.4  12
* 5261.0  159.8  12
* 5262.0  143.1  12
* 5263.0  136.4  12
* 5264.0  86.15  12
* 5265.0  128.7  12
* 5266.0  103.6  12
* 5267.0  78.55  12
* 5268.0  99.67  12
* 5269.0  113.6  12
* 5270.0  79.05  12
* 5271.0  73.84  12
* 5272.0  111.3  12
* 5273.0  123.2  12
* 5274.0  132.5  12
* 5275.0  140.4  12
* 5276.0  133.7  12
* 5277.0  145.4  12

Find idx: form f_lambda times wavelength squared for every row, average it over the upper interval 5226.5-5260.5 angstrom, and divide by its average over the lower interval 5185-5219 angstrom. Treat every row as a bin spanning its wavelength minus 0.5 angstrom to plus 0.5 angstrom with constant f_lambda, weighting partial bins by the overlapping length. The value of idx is 1.4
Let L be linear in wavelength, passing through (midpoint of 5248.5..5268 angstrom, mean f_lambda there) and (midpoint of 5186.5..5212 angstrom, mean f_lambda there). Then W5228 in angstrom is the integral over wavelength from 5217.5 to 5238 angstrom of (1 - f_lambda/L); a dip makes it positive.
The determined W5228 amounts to -4.14 angstrom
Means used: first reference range 105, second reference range 139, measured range 146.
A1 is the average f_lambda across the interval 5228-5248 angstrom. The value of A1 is 152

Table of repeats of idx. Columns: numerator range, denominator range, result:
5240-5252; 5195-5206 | 1.30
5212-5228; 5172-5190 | 1.86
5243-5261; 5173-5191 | 1.92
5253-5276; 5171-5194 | 1.55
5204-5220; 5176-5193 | 1.25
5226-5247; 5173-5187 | 2.02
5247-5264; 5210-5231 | 1.07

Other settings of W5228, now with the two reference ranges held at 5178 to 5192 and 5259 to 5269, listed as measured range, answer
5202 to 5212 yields 1.2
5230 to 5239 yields -3.0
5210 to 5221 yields -3.6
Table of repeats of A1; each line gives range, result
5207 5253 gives 141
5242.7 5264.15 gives 151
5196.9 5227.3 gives 125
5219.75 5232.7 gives 148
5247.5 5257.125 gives 147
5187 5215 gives 109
